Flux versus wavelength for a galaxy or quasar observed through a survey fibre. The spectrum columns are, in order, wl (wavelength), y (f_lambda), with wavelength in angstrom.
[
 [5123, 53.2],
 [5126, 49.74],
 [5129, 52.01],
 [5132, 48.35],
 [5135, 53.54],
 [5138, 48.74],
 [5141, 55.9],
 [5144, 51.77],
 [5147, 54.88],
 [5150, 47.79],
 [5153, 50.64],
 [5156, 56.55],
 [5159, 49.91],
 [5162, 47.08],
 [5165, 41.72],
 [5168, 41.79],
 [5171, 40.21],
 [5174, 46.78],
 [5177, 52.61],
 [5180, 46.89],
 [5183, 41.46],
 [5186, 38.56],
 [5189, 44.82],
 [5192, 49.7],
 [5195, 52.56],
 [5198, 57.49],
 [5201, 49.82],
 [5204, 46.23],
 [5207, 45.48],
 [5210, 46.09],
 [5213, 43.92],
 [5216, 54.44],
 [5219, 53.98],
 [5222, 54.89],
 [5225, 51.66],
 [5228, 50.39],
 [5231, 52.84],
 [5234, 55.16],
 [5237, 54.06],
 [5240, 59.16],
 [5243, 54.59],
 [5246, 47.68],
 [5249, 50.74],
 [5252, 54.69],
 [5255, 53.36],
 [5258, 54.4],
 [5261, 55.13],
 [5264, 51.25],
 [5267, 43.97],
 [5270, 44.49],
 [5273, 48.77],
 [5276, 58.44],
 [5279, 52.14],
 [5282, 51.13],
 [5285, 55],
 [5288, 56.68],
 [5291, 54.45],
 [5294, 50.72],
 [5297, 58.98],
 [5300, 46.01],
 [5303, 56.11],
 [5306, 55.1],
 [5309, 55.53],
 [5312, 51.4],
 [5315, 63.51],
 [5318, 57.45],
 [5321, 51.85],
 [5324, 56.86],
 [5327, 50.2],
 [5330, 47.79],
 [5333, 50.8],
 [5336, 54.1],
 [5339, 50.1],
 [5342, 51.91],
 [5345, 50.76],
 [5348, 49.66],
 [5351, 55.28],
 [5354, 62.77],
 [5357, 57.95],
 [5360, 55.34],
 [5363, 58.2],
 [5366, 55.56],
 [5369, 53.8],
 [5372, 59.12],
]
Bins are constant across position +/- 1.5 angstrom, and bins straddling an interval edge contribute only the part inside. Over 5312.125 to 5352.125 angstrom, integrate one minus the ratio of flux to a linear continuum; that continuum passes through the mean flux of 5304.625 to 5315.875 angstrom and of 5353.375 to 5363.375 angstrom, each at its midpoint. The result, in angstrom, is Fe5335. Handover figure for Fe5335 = 2.8 angstrom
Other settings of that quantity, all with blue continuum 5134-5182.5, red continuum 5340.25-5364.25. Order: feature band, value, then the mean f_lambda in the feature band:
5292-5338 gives 0.2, 53.7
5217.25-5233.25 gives -0.6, 52.9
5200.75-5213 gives 1.0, 46.2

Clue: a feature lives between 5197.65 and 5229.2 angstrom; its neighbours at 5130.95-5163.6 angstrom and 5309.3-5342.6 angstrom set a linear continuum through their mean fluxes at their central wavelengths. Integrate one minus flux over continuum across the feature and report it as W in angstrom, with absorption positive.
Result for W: 1.2 angstrom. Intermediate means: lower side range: 51.4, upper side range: 53.4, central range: 50.1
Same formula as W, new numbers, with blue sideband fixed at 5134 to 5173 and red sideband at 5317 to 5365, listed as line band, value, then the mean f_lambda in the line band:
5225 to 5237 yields -0.4 angstrom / 52.8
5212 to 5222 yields -0.2 angstrom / 51.7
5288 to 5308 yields -0.4 angstrom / 53.8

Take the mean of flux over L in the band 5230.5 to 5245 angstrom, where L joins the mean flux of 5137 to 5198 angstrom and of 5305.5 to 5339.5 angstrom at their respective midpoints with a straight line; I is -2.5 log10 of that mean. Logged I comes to -0.09 mag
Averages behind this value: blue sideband 48.2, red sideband 53.8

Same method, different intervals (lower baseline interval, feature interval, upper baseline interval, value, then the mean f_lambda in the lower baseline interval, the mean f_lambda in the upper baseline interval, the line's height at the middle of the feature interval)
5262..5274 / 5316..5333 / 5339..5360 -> -0.01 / 47.4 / 54.4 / 52.3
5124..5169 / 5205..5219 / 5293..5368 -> 0.08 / 50.2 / 54.2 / 51.6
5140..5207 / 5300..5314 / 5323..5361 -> -0.03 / 48.3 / 53.3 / 52.2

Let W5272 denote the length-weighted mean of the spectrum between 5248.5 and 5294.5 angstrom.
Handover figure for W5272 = 52.3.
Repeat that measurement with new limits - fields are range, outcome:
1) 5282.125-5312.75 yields 53.9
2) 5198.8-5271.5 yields 51.2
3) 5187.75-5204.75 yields 50.4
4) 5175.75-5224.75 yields 48.7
